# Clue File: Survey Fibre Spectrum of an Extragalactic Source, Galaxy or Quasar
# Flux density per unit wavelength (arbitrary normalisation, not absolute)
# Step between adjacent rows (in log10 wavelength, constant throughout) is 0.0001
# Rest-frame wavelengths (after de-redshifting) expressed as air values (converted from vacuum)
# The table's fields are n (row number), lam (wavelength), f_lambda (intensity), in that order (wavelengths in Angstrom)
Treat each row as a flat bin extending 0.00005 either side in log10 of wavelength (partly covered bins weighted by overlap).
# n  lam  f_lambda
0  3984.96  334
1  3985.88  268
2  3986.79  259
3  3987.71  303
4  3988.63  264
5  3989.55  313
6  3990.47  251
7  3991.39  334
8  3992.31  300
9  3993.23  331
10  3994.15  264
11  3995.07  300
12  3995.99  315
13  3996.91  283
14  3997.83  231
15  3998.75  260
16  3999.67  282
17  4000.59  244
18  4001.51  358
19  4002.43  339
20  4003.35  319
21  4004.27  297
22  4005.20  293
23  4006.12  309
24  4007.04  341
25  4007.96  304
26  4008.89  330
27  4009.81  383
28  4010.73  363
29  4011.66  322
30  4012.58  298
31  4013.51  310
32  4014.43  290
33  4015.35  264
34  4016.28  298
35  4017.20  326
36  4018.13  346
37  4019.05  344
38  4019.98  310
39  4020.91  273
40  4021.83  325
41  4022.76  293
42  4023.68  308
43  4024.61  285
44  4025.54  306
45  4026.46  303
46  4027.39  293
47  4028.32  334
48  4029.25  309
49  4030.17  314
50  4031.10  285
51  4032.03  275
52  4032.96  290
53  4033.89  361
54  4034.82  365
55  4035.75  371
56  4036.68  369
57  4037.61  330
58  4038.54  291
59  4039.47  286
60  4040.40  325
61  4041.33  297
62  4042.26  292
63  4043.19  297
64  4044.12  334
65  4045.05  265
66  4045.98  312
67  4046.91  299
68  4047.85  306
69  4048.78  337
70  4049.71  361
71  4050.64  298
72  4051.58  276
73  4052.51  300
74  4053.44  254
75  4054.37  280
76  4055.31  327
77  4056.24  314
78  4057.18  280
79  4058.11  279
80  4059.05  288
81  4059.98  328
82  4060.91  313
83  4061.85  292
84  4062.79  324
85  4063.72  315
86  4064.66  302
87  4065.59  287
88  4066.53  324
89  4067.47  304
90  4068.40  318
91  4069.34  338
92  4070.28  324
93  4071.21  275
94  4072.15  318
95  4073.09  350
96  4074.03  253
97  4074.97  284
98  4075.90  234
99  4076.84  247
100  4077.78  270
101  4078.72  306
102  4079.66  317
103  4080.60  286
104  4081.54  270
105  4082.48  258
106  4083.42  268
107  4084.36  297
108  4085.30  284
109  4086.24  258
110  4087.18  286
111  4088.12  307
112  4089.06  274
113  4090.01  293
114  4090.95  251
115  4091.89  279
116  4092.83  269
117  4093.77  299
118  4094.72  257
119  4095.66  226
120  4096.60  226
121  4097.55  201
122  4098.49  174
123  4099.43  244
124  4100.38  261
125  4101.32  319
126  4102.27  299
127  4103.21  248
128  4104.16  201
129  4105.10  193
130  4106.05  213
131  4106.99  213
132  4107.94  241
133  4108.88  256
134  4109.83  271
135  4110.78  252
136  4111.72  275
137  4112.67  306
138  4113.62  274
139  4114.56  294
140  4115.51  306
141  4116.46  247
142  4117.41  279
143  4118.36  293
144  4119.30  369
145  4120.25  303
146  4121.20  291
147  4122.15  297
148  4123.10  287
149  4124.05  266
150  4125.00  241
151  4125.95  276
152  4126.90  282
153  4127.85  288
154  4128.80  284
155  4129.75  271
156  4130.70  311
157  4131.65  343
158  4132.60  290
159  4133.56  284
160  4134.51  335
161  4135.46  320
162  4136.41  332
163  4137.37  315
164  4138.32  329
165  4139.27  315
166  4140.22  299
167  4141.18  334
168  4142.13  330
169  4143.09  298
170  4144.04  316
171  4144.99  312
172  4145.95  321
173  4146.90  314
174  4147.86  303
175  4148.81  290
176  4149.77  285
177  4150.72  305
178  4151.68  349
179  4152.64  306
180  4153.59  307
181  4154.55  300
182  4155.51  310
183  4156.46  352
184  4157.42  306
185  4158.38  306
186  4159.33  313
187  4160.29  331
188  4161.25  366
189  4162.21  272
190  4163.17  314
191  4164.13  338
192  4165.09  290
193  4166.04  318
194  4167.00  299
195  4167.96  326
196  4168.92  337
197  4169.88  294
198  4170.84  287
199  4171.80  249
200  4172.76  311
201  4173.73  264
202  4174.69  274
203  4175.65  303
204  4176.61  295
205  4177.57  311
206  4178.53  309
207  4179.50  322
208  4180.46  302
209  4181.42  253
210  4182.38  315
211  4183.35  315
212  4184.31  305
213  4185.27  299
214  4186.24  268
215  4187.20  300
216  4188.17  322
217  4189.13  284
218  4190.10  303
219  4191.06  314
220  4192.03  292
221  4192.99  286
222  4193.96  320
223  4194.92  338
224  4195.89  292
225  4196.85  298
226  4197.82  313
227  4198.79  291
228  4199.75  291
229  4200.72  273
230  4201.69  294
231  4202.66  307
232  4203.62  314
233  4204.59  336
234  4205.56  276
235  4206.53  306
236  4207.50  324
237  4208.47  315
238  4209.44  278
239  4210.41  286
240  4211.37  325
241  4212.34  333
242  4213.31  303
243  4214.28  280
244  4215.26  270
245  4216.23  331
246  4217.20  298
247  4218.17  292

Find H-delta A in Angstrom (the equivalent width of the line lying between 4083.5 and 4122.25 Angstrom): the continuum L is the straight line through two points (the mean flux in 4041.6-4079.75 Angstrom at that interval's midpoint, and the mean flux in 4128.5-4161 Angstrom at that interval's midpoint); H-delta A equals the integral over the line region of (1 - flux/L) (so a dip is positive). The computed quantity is 5.11 Angstrom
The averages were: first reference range 300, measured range 266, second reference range 313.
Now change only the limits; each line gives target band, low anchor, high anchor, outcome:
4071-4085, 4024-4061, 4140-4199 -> 1.15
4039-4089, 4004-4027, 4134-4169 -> 2.72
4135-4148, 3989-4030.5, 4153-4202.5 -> -0.57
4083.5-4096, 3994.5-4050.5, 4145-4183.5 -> 1.34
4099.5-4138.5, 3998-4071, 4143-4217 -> 3.25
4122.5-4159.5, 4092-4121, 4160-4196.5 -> -3.23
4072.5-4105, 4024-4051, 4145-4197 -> 4.56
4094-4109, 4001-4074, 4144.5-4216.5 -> 3.51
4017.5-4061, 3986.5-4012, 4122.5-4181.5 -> -0.75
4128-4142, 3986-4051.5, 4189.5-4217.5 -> -0.31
